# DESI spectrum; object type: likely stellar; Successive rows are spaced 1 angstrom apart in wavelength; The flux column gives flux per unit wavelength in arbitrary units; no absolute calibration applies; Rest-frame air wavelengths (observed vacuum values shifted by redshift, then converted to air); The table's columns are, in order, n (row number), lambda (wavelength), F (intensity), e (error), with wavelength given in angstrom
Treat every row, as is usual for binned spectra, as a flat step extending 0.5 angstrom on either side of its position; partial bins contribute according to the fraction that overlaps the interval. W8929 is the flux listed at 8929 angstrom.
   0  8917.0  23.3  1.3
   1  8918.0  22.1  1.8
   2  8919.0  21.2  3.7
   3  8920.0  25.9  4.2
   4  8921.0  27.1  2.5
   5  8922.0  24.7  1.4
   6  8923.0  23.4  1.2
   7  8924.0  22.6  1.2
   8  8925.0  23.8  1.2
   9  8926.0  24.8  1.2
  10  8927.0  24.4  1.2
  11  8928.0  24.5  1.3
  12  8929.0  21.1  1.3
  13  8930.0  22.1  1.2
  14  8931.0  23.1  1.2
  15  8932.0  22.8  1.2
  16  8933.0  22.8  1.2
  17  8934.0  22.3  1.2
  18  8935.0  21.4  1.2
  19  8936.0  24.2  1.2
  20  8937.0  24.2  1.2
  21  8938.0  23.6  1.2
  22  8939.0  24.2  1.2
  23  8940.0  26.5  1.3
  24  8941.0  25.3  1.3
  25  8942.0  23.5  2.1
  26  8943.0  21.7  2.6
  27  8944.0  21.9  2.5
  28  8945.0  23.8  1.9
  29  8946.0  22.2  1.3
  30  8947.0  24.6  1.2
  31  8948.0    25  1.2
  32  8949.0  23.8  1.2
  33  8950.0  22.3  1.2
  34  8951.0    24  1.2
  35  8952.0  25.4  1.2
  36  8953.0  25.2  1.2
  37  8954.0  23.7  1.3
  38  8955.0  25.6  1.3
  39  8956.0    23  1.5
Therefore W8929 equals 21.1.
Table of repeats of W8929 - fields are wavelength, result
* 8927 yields 24.4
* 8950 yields 22.3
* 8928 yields 24.5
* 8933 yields 22.8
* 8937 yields 24.2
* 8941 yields 25.3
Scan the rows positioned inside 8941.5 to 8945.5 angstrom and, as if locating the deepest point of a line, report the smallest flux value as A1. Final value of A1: 21.7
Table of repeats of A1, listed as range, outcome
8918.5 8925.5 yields 21.2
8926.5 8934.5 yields 21.1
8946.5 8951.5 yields 22.3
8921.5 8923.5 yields 23.4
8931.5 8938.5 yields 21.4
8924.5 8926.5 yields 23.8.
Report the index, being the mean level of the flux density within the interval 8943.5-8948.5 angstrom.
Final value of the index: 23.5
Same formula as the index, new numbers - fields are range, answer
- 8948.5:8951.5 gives 23.4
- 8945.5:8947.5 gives 23.4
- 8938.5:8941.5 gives 25.3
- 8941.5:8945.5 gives 22.7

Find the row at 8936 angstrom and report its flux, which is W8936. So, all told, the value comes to 24.2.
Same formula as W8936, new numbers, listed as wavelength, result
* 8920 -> 25.9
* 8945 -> 23.8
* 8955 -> 25.6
